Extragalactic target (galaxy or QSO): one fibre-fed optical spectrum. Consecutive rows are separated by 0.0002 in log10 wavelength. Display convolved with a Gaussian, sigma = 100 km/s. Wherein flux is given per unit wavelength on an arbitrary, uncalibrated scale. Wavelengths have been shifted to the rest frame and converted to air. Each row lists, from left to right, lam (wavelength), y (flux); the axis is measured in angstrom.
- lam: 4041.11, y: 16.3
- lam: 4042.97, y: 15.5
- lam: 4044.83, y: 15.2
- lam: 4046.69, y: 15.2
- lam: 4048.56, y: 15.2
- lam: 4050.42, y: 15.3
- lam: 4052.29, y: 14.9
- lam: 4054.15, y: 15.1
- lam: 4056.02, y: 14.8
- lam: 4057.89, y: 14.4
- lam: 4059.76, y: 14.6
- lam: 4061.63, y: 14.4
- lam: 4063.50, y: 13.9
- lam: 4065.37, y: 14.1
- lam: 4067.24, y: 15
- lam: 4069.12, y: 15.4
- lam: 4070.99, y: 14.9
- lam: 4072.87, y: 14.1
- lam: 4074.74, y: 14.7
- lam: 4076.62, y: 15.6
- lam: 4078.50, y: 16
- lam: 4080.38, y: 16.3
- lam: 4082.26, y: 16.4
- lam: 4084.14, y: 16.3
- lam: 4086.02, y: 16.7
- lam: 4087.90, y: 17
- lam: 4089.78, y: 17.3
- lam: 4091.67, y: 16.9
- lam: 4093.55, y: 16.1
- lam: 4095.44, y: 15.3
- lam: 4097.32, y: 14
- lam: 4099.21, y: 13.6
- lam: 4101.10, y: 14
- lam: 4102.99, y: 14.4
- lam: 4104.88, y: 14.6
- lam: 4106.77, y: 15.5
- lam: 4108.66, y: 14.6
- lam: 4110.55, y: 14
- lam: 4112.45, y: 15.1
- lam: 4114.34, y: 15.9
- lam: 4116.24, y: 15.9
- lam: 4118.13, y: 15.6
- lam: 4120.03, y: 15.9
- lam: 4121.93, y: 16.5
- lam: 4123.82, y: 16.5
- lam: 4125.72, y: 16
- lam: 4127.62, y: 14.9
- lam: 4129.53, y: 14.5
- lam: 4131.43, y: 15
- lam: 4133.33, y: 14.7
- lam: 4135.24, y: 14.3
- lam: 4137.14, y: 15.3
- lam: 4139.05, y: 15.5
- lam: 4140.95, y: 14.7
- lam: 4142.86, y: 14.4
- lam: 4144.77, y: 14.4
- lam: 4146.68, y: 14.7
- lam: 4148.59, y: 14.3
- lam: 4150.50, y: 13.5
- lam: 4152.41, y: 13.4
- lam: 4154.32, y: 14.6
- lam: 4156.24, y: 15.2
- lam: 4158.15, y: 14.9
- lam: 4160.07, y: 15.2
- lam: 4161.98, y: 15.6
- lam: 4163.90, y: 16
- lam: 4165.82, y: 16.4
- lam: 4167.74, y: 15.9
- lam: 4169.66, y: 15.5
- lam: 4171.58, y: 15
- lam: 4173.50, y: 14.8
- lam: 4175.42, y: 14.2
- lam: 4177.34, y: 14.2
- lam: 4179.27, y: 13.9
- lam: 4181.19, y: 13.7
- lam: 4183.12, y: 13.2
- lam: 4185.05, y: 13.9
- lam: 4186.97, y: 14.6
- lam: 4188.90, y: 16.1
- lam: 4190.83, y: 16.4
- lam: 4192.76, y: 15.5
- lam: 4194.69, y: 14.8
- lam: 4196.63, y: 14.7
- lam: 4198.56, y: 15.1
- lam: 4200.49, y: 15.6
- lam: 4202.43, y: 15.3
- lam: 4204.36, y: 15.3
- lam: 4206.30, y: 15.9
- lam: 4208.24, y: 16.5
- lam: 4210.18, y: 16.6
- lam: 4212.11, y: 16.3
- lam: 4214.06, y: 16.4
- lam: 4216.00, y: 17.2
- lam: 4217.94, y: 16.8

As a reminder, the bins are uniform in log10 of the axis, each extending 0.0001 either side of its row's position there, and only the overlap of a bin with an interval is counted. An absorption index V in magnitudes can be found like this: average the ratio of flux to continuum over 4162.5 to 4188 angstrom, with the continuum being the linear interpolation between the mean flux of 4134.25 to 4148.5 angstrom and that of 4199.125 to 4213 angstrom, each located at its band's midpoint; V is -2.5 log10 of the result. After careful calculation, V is 0.044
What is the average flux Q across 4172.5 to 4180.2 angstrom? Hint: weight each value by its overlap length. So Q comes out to 14.3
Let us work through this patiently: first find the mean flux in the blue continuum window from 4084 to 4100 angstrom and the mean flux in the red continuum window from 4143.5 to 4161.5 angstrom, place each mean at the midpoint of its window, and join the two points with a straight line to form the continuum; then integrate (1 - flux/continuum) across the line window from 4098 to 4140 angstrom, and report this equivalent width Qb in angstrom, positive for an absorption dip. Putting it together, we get 0.5 angstrom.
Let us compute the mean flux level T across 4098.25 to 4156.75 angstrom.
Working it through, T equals 14.9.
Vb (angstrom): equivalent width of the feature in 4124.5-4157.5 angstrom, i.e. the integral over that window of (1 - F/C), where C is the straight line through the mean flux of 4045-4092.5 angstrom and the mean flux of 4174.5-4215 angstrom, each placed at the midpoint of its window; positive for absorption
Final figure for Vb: 1.2 angstrom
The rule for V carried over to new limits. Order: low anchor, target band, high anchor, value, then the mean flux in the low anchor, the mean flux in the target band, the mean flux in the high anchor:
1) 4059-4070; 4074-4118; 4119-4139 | -0.039 mag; 14.6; 15.5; 15.4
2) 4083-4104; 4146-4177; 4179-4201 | 0.007 mag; 15.6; 14.9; 14.8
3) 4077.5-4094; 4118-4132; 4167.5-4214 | 0.028 mag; 16.6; 15.6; 15.1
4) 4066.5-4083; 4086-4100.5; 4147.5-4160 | -0.044 mag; 15.4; 15.8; 14.4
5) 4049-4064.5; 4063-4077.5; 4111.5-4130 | 0.013 mag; 14.7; 14.7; 15.7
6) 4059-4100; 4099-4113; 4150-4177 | 0.057 mag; 15.4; 14.5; 15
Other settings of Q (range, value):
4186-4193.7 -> 15.7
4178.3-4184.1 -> 13.6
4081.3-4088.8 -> 16.6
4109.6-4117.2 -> 15.2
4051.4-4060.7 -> 14.8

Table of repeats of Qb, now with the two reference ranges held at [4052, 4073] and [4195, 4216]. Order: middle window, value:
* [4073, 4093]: -1.9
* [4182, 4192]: 0.5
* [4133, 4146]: 0.4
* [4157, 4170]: -0.2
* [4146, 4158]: 0.8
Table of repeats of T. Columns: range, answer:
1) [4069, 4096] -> 16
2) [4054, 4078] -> 14.7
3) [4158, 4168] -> 15.7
